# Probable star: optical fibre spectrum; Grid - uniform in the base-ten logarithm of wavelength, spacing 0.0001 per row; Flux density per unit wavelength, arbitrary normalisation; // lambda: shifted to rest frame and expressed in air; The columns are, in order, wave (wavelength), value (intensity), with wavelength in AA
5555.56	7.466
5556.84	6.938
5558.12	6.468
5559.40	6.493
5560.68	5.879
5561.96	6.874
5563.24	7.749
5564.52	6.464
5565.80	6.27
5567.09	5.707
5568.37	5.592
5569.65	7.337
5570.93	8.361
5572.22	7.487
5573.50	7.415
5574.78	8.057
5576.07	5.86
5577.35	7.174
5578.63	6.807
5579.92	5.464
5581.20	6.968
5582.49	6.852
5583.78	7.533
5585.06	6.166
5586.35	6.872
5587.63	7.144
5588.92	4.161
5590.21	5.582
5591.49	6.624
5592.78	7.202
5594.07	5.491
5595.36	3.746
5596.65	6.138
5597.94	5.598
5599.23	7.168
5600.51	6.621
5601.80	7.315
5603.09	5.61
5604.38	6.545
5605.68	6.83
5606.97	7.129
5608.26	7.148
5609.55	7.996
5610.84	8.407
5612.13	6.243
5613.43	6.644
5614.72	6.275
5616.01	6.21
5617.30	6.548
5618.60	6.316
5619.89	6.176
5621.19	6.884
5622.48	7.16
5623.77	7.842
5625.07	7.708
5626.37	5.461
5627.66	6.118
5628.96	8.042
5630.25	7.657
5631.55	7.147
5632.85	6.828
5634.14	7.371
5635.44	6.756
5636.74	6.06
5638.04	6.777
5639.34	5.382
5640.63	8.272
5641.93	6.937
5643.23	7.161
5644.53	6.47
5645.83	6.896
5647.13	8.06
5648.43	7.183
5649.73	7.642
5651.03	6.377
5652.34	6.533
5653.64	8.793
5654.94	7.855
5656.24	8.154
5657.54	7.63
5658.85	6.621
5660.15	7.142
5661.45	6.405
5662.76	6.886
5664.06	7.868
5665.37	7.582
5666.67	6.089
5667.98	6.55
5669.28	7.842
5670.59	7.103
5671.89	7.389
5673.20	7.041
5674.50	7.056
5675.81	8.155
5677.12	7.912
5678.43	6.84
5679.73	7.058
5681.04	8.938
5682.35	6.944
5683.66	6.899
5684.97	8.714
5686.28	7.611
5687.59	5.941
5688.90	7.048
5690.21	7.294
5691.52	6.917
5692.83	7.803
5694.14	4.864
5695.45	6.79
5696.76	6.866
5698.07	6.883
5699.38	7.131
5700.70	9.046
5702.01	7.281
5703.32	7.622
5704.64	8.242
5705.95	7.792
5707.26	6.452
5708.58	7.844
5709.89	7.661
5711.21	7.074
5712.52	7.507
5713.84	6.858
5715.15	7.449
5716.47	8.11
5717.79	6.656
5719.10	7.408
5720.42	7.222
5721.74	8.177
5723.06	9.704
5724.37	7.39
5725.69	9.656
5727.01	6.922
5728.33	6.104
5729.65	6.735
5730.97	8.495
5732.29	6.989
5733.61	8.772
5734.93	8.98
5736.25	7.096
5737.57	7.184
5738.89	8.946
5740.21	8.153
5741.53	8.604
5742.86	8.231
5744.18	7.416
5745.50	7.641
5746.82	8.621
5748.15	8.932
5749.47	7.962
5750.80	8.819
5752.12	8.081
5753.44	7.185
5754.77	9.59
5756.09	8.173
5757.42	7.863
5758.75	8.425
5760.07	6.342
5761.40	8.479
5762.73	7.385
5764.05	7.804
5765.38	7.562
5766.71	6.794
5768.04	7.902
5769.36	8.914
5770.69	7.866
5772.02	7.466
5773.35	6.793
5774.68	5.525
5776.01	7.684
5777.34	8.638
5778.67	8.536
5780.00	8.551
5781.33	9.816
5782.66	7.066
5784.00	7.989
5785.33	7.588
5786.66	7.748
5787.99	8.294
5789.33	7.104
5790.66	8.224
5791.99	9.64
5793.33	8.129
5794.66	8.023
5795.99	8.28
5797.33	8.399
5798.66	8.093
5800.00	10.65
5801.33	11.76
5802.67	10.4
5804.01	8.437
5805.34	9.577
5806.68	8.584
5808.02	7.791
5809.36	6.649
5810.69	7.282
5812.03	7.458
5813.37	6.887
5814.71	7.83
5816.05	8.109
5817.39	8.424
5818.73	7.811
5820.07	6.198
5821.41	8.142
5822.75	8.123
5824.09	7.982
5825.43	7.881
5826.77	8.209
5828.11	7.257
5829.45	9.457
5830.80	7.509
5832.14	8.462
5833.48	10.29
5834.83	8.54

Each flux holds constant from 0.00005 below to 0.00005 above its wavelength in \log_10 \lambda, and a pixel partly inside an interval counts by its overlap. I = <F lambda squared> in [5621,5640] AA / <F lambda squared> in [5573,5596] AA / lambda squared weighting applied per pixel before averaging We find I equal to 1.1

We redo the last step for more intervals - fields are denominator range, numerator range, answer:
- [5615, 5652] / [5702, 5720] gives 1.11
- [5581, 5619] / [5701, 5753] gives 1.26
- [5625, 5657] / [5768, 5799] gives 1.19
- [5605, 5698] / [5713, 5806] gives 1.19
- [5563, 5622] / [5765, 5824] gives 1.32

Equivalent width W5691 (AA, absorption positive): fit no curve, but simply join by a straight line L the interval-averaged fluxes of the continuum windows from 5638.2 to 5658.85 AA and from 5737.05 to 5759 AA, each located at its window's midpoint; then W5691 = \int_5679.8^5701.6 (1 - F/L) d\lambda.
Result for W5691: 1.3 AA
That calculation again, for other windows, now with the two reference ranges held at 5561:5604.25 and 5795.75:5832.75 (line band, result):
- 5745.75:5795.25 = -0.3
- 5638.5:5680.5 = -0.7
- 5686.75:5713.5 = 0.8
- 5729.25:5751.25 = -1.1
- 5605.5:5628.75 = -0.3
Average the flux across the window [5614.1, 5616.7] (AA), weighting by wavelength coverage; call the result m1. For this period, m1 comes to 6.26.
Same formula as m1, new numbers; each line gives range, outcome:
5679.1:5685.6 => 7.7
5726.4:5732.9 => 7.05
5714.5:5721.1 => 7.36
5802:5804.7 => 9.42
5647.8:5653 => 6.93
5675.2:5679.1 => 7.63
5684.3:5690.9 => 7.32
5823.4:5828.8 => 7.85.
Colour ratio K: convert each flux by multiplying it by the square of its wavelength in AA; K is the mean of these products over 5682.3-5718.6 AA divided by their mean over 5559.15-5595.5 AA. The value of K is 1.16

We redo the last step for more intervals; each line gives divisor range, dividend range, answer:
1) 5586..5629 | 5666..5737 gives 1.17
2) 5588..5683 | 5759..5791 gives 1.18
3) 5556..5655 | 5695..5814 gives 1.24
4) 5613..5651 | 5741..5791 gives 1.21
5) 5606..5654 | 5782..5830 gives 1.25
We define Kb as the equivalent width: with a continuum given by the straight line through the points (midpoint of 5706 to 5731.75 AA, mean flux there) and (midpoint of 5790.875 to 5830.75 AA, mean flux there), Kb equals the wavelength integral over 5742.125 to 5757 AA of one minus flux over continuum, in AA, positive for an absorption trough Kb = -0.8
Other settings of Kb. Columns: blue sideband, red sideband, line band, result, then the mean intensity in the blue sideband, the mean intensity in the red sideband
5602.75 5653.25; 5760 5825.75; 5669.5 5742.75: -0.6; 6.91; 8.07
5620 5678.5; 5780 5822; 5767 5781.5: 0.4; 7.14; 8.27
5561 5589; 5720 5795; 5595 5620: 1.5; 6.78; 7.97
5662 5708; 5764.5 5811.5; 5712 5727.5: -0.4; 7.27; 8.22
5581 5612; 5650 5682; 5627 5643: 0.0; 6.52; 7.33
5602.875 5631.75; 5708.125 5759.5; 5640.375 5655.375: -0.3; 6.89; 7.91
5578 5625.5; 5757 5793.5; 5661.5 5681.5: -0.6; 6.57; 7.86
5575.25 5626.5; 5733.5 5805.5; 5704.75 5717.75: 0.4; 6.56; 8.21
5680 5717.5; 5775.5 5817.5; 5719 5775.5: -0.2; 7.33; 8.36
